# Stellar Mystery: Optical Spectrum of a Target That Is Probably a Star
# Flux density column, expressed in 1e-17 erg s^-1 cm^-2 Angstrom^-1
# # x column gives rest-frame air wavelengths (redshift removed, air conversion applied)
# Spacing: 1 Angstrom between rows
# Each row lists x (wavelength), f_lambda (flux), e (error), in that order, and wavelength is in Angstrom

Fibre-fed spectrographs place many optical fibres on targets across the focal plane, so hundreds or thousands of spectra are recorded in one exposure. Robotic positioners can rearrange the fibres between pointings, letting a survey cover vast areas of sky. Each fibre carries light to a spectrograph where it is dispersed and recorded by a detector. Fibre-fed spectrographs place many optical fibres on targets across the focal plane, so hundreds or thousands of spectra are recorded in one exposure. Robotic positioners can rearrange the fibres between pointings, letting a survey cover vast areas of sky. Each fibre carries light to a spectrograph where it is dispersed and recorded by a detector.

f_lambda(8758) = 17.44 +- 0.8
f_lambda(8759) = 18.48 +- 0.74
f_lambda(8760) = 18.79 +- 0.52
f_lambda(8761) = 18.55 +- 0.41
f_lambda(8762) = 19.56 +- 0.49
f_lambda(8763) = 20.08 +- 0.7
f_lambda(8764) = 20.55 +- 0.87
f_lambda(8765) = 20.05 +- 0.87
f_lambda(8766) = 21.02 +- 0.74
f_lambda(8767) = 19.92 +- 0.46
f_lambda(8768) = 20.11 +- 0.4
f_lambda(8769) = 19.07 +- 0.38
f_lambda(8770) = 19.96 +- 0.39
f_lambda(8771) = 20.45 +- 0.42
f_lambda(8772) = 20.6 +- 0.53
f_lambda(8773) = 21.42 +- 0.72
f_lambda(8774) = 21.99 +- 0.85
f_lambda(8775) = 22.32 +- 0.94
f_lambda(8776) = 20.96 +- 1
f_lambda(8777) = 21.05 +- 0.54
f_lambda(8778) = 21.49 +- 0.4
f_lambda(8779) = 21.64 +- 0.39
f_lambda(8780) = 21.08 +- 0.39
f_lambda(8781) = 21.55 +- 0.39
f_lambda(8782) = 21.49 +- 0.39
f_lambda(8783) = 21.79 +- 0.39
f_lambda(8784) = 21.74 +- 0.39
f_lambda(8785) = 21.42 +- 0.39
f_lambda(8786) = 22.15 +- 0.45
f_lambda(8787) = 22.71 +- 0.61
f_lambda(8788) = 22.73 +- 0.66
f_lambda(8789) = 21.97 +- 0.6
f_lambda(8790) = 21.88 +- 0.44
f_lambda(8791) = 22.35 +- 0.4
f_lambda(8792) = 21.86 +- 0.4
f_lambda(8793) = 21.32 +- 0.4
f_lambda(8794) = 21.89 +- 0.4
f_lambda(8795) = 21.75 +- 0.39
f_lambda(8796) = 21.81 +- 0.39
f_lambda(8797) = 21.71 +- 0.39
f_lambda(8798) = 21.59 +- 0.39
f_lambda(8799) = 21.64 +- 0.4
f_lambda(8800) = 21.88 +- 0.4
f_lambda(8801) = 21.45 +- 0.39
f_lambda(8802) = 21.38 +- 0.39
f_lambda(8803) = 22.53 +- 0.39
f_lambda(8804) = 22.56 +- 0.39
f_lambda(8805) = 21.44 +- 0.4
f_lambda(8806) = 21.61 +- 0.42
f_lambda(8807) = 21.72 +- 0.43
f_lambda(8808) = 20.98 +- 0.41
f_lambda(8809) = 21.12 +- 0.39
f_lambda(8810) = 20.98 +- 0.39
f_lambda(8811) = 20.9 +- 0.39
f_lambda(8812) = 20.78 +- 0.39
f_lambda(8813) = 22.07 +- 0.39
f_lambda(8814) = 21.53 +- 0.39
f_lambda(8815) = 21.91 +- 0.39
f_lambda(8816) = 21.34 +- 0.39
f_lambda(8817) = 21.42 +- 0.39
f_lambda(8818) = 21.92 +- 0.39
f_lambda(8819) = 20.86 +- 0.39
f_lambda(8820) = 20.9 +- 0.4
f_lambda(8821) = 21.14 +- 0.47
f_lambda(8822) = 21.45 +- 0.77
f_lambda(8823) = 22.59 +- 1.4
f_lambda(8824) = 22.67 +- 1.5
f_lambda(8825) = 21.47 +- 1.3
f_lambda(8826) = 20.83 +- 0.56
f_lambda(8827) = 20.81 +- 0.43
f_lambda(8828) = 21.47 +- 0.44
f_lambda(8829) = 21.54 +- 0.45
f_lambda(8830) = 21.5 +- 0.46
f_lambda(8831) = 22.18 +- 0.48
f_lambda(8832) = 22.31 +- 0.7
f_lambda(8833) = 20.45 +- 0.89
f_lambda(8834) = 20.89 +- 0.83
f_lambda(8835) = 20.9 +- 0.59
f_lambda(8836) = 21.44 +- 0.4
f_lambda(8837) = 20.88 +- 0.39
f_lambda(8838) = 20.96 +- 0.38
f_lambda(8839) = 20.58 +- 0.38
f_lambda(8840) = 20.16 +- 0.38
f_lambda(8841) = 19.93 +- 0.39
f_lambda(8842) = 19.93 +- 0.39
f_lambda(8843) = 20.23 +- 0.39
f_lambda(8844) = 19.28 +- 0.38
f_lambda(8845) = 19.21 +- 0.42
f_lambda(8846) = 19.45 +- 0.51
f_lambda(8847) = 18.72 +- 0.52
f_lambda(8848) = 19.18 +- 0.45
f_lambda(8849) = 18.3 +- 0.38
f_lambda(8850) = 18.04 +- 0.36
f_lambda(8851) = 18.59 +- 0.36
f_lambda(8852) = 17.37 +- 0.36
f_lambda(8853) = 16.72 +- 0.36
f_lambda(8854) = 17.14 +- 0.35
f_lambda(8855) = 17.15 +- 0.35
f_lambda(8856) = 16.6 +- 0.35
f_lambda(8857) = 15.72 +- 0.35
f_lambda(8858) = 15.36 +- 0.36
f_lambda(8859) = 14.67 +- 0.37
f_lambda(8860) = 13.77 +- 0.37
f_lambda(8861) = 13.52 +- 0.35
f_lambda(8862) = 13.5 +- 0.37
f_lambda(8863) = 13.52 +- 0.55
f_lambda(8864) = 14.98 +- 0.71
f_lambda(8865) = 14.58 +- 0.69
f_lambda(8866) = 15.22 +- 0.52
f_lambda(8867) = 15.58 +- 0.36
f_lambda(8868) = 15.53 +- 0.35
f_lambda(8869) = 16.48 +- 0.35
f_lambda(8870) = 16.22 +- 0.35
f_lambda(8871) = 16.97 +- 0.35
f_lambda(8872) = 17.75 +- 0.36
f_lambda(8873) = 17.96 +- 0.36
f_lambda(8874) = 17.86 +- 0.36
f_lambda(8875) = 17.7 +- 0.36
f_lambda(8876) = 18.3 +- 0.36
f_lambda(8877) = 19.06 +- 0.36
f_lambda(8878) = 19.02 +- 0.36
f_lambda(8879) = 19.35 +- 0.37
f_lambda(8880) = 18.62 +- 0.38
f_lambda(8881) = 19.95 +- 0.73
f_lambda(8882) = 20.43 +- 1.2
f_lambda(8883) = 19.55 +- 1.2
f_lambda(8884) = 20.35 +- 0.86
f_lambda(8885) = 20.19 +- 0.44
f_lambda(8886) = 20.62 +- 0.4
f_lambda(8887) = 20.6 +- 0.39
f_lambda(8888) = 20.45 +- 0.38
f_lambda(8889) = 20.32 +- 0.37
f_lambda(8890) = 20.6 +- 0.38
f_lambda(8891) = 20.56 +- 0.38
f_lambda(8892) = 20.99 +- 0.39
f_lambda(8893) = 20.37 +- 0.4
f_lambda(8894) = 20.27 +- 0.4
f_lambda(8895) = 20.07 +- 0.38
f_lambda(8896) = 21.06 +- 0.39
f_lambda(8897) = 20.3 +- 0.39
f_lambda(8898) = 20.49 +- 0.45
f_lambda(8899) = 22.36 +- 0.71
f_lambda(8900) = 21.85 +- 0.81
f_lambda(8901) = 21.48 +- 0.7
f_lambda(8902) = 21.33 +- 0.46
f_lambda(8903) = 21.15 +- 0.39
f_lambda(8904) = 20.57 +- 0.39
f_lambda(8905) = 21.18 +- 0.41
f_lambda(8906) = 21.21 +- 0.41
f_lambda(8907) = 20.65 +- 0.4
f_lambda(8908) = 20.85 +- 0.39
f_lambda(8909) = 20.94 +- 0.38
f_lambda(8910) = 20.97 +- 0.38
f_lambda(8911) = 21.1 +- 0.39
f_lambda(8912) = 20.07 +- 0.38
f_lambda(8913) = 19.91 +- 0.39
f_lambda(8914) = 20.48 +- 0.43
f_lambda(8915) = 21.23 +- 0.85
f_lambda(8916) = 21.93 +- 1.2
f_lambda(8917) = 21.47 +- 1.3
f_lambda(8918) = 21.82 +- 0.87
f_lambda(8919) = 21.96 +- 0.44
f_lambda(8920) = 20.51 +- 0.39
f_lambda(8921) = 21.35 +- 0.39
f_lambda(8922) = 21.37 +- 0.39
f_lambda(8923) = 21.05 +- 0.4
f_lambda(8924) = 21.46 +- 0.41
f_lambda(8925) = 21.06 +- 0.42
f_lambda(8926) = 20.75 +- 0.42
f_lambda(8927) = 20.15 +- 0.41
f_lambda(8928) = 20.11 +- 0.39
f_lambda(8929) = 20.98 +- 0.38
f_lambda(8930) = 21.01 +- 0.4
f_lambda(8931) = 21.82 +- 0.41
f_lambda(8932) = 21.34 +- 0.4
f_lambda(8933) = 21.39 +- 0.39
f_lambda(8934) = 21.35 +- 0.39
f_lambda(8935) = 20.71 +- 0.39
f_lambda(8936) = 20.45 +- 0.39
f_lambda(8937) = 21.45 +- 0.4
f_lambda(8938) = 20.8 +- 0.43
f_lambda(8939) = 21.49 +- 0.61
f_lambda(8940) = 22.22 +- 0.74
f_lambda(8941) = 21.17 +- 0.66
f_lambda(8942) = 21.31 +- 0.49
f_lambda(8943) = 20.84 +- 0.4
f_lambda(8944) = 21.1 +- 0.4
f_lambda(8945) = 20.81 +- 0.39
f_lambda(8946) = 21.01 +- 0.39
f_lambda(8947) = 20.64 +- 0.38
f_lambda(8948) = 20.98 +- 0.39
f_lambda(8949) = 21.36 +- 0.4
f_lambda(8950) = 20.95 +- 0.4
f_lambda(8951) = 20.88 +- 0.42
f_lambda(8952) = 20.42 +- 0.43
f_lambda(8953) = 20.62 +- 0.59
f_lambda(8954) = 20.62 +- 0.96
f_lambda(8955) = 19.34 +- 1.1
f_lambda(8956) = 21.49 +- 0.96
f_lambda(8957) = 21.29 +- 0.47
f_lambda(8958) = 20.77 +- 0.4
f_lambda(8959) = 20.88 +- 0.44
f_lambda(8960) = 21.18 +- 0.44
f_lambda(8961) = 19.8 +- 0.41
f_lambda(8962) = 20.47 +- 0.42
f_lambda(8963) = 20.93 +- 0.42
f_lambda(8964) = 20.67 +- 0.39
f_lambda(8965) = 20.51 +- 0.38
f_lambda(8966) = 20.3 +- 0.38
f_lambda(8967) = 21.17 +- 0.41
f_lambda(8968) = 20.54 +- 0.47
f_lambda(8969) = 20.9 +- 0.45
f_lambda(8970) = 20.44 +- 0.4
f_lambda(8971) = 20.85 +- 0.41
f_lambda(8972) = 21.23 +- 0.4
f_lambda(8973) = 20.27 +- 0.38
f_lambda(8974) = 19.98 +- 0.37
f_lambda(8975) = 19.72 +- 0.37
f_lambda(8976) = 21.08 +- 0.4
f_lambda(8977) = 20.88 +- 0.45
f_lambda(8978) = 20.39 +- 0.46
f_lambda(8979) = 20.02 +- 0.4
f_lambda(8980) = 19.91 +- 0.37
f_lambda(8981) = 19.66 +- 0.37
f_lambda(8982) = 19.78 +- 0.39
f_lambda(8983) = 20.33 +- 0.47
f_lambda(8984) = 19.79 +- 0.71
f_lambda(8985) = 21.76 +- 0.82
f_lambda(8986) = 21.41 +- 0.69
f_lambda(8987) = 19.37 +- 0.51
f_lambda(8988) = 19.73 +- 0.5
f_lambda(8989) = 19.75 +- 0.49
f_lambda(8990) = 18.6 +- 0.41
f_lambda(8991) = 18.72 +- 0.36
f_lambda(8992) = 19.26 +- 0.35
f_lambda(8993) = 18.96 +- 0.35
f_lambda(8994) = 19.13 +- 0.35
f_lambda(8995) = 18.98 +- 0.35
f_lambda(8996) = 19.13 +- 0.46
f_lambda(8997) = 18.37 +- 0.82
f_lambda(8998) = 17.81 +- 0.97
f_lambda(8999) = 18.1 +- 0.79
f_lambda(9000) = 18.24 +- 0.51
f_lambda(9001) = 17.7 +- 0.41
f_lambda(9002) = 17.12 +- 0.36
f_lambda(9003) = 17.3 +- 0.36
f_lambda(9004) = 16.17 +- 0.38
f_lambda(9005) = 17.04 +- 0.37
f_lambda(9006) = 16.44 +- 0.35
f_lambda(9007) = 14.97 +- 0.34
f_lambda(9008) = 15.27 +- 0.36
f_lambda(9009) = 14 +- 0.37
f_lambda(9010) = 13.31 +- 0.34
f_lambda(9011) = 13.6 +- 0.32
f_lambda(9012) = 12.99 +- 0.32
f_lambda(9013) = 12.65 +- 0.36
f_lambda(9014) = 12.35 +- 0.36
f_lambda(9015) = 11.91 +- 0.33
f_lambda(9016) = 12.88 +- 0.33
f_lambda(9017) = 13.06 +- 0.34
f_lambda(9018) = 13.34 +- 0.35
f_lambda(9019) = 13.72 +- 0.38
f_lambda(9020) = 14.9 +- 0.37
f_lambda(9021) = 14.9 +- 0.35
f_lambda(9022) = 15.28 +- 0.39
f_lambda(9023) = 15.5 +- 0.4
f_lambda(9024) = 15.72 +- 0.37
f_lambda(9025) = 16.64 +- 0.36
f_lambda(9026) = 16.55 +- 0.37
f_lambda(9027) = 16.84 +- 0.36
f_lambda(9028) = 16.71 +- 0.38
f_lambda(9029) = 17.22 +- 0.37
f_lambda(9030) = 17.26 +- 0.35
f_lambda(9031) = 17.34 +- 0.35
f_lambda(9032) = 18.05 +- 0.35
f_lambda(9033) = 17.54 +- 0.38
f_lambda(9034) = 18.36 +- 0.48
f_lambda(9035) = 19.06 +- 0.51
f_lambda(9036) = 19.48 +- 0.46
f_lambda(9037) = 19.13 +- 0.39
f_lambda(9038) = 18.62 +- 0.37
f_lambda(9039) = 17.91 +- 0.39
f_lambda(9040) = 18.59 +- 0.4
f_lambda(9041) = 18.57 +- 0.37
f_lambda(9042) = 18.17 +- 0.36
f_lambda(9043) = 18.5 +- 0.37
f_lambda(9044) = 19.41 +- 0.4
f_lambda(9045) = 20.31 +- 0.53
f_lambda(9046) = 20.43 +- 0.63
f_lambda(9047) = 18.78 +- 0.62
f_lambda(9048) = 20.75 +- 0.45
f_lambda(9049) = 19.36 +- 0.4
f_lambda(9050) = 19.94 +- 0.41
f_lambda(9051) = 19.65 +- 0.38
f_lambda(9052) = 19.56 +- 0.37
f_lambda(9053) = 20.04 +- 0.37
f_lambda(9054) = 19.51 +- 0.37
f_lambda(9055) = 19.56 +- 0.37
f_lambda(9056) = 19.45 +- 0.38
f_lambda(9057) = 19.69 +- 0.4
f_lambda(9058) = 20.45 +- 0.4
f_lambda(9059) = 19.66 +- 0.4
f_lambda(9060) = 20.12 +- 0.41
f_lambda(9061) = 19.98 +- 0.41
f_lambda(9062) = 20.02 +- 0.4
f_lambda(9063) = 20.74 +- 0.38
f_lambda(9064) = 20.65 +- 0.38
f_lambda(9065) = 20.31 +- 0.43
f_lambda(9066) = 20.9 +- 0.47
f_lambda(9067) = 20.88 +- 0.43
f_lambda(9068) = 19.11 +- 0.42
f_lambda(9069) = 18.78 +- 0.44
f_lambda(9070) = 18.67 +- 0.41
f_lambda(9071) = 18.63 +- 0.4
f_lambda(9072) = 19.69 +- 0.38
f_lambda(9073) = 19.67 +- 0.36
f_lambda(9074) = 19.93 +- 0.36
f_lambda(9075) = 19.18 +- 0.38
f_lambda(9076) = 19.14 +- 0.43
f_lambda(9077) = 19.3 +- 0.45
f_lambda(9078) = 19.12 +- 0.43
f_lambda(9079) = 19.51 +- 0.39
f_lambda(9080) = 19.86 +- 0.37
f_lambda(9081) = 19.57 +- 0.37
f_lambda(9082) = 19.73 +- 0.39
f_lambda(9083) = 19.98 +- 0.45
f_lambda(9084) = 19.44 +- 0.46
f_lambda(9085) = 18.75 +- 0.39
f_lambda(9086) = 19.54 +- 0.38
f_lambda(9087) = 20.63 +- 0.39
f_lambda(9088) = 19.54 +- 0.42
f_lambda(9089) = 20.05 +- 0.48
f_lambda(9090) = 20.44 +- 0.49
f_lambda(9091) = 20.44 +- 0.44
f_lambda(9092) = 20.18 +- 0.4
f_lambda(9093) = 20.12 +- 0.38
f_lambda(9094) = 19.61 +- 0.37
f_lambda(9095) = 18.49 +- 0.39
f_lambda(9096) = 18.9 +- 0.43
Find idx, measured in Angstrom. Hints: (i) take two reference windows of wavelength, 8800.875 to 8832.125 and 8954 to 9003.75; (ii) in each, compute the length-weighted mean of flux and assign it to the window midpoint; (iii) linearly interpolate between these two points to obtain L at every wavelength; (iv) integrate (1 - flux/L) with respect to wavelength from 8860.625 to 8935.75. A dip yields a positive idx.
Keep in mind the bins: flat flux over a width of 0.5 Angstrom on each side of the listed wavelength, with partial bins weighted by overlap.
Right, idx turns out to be 3.38 Angstrom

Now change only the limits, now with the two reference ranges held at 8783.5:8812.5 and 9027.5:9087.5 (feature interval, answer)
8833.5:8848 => 0.80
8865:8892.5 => 3.00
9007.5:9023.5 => 4.85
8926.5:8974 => -1.30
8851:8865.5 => 3.92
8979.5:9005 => 1.23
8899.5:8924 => -0.53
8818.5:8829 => 0.03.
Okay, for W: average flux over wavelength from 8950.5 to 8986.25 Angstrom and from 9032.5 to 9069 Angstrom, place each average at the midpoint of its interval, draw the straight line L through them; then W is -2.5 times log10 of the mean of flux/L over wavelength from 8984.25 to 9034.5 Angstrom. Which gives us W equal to 0.20 mag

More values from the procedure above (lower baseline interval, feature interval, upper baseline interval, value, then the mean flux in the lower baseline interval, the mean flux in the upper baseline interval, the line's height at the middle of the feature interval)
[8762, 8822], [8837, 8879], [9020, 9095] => 0.193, 21.4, 19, 20.8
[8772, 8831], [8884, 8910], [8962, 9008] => -0.019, 21.6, 19.4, 20.5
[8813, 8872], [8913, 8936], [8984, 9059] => -0.155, 18.9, 17.6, 18.3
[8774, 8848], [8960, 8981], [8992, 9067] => -0.105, 21.3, 17.6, 18.6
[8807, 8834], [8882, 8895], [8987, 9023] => -0.049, 21.4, 16.2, 19.5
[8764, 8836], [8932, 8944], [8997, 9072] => -0.108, 21.4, 17.6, 19.2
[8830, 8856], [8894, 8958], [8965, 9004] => -0.075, 19.6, 19.6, 19.6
